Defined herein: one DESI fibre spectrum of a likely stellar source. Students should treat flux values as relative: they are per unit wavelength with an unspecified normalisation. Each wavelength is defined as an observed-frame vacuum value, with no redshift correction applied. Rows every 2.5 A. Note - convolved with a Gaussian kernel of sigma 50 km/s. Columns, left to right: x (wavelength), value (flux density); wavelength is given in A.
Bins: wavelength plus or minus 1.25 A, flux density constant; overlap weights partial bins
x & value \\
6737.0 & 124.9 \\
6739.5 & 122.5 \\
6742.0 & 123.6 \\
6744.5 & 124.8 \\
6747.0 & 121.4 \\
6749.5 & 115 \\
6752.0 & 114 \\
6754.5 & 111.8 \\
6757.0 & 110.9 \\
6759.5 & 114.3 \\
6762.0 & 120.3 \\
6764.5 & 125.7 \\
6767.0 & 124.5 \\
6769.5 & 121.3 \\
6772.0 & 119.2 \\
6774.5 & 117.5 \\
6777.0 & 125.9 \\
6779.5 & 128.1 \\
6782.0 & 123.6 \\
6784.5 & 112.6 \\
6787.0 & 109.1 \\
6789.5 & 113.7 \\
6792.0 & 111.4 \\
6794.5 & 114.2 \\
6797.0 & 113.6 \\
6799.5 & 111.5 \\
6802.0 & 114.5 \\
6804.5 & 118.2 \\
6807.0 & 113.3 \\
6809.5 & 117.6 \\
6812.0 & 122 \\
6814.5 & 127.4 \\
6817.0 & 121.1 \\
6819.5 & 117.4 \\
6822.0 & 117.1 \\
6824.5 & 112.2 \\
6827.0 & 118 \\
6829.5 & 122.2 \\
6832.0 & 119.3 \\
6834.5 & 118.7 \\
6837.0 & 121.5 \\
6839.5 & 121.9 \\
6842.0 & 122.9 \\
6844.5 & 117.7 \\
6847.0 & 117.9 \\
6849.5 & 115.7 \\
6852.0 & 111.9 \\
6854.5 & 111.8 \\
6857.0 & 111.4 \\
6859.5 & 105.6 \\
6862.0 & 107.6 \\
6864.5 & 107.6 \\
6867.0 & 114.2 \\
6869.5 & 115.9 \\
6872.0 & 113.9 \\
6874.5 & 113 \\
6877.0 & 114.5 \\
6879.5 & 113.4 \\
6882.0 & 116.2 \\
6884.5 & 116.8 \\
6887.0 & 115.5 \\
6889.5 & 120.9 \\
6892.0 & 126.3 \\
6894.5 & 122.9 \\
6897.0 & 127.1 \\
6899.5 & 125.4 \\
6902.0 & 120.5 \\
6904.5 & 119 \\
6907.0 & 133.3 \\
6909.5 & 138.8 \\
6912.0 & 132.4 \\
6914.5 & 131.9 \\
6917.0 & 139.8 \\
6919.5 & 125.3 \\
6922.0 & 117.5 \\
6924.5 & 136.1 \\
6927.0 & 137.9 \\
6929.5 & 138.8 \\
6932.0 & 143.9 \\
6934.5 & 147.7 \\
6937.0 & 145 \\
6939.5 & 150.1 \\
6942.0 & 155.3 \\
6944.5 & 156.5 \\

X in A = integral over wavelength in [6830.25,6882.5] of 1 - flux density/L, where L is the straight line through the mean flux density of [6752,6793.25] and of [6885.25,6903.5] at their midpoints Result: 2.6 A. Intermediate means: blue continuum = 118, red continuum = 122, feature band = 115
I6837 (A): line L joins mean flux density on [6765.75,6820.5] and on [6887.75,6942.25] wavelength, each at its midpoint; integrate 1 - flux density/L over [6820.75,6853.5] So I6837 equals 1.4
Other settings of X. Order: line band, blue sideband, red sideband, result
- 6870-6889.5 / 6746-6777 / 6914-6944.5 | 2.7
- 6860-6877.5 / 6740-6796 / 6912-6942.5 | 2.5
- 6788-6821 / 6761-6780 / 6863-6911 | 1.4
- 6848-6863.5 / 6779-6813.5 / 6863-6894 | 0.7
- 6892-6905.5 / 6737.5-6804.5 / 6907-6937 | 1.0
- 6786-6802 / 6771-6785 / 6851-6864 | 0.9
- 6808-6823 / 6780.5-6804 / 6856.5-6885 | -0.9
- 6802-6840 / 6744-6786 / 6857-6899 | -0.5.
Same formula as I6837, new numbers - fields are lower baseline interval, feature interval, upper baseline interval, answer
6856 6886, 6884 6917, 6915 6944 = 0.1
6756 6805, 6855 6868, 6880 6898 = 1.1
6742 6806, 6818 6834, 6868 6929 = 0.3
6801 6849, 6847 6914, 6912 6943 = 5.9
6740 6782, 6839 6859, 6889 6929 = 1.5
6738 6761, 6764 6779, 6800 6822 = -0.6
